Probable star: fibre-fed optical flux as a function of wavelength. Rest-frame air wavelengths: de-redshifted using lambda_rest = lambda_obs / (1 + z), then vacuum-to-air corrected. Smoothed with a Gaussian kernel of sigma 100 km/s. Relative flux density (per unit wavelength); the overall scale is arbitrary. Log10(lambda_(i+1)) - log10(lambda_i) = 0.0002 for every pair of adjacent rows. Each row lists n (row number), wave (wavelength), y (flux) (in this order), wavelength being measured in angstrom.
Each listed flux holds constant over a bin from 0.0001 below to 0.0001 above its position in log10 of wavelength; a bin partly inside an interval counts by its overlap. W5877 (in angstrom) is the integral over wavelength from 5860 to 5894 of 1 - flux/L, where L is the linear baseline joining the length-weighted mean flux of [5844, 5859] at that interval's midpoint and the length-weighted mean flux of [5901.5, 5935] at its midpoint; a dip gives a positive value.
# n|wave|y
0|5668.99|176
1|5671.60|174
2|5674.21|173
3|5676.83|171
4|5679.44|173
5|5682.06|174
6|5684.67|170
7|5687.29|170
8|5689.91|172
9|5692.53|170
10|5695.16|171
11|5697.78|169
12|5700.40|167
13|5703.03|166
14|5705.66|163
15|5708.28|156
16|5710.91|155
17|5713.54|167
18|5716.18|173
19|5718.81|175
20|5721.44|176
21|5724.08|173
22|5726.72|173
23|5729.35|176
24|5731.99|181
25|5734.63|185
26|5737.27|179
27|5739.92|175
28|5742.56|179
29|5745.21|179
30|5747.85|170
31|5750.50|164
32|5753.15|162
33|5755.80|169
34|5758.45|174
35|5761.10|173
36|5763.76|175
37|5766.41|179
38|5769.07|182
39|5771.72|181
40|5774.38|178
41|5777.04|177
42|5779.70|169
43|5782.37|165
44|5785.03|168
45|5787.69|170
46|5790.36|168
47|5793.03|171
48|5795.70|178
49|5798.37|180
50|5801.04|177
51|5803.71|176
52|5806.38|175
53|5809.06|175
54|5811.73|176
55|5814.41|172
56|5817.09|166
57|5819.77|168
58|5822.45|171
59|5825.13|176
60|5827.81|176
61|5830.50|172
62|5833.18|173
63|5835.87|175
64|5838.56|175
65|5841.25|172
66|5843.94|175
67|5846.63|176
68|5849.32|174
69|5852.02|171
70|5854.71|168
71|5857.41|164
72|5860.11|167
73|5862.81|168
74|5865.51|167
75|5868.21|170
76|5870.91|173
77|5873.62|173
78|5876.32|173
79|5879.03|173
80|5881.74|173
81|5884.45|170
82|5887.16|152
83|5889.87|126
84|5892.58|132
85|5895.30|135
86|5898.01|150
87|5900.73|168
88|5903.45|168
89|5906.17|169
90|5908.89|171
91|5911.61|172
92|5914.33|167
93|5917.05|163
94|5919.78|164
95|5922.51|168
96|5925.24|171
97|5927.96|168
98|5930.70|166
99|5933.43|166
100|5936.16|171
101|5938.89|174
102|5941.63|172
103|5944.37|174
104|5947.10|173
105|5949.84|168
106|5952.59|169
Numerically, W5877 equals 1.4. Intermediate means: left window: 171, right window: 168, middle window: 163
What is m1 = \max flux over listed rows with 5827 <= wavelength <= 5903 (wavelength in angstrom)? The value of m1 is 176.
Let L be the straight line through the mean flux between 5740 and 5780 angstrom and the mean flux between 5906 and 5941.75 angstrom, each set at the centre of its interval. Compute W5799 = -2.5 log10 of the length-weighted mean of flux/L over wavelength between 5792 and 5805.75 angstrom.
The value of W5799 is -0.02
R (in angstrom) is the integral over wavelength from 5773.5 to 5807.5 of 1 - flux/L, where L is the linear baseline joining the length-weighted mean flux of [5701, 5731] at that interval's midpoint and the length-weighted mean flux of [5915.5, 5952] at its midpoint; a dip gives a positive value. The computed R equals -0.9 angstrom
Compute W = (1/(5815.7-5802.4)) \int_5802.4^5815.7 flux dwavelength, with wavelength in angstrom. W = 175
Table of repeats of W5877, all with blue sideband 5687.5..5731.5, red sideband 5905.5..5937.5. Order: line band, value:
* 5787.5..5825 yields -1.0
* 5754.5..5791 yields -1.0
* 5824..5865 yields -0.9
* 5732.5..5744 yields -0.7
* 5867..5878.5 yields -0.3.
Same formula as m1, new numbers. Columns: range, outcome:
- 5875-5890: 173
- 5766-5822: 182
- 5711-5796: 185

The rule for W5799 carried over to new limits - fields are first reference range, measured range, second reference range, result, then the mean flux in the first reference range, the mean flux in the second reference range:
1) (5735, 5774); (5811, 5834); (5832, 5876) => 0.002 mag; 175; 171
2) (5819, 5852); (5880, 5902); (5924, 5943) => 0.137 mag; 174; 170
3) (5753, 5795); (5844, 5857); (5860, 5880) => -0.005 mag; 173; 171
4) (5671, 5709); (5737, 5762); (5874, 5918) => -0.034 mag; 169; 160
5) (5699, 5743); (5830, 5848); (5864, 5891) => -0.046 mag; 172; 165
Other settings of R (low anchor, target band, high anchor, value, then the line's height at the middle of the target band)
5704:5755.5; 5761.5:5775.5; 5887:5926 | -0.83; 169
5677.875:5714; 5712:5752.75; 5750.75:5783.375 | -0.98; 170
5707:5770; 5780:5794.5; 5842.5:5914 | 0.12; 170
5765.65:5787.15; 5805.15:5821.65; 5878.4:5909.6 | -0.29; 169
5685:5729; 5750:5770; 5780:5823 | -0.21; 171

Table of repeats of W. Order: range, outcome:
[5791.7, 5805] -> 176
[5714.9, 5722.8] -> 175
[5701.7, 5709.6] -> 162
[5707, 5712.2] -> 155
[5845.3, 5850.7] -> 175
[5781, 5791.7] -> 168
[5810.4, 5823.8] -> 171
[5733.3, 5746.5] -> 179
